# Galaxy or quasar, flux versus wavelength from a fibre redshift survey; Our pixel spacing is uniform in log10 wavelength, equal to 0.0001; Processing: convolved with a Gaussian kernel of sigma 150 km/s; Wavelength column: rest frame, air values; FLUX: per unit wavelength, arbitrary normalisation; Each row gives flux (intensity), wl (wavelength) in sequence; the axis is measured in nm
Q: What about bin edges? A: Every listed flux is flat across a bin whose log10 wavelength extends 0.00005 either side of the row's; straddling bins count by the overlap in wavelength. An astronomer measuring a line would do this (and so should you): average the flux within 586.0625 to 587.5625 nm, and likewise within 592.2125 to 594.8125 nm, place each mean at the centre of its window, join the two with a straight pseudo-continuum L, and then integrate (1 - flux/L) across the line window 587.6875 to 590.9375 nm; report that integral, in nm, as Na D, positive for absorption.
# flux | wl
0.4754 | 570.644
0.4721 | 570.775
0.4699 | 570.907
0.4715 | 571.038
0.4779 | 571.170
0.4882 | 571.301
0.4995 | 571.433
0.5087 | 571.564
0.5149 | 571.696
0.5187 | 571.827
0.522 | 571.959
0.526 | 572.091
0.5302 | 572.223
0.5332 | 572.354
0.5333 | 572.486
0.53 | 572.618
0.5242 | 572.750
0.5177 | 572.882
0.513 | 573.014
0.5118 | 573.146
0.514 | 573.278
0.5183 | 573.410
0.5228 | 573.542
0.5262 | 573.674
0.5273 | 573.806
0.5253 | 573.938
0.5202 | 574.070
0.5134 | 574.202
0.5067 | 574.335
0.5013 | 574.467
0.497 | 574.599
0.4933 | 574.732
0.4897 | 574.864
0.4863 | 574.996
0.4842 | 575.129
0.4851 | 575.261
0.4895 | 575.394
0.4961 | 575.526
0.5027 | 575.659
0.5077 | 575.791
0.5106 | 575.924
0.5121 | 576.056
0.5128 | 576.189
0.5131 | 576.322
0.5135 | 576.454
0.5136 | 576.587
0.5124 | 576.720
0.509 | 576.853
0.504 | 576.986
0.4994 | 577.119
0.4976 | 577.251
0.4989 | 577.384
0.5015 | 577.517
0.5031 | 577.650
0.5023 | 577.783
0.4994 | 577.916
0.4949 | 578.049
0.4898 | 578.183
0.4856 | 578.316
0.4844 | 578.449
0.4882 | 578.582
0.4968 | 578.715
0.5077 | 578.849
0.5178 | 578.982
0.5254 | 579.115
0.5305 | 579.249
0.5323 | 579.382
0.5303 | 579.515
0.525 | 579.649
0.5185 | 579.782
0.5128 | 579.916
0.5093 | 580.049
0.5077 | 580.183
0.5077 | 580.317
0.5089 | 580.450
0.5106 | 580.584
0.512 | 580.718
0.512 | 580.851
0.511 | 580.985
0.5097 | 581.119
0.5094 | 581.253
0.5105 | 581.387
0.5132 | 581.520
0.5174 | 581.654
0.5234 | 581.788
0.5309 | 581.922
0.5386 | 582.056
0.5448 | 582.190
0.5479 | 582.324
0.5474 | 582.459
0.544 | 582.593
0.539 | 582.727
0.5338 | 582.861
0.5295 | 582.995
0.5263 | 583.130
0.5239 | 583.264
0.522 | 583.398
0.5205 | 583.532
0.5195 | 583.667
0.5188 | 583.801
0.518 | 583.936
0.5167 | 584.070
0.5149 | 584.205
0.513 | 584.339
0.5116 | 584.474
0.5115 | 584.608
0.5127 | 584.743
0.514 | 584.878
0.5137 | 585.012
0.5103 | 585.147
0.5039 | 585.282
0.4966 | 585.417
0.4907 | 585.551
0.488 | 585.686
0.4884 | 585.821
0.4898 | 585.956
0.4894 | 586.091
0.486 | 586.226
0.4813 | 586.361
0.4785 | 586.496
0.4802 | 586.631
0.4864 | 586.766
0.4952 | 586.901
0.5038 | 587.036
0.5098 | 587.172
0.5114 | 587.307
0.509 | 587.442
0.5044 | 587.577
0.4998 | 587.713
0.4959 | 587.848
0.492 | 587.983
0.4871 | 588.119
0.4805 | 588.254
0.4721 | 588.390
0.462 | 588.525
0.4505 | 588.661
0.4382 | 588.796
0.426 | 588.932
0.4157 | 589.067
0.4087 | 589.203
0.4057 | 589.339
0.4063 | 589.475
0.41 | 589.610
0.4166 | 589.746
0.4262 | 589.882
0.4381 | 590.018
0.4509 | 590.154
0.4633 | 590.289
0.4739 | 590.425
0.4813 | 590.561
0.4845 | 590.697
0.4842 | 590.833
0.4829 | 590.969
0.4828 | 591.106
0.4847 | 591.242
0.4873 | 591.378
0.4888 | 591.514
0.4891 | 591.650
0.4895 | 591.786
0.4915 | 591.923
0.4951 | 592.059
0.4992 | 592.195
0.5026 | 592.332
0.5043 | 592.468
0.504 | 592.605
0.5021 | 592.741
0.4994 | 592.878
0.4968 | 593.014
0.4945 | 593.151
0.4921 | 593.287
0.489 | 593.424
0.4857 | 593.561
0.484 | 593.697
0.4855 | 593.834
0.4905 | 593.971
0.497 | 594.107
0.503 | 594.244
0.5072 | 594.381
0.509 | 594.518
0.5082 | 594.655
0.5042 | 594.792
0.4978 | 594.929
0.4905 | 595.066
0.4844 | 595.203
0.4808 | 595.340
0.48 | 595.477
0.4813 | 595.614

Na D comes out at 0.28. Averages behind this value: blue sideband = 0.494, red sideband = 0.498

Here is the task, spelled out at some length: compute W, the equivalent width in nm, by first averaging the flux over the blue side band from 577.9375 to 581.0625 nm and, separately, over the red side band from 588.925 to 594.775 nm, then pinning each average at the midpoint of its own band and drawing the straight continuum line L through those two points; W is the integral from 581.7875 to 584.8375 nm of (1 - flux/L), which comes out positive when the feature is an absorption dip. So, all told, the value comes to -0.17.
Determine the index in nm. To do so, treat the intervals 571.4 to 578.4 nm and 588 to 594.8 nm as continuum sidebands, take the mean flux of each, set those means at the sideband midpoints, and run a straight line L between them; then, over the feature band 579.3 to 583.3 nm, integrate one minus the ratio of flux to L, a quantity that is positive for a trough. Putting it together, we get -0.22 nm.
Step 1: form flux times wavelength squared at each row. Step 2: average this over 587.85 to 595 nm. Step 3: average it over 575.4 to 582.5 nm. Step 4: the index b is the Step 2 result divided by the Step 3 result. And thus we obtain 1.0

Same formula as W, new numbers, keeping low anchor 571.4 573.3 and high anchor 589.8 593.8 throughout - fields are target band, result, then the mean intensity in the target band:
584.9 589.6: 0.14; 0.478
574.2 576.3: 0.06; 0.499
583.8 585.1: -0.04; 0.514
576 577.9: 0.02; 0.506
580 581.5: -0.02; 0.51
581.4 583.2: -0.11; 0.533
